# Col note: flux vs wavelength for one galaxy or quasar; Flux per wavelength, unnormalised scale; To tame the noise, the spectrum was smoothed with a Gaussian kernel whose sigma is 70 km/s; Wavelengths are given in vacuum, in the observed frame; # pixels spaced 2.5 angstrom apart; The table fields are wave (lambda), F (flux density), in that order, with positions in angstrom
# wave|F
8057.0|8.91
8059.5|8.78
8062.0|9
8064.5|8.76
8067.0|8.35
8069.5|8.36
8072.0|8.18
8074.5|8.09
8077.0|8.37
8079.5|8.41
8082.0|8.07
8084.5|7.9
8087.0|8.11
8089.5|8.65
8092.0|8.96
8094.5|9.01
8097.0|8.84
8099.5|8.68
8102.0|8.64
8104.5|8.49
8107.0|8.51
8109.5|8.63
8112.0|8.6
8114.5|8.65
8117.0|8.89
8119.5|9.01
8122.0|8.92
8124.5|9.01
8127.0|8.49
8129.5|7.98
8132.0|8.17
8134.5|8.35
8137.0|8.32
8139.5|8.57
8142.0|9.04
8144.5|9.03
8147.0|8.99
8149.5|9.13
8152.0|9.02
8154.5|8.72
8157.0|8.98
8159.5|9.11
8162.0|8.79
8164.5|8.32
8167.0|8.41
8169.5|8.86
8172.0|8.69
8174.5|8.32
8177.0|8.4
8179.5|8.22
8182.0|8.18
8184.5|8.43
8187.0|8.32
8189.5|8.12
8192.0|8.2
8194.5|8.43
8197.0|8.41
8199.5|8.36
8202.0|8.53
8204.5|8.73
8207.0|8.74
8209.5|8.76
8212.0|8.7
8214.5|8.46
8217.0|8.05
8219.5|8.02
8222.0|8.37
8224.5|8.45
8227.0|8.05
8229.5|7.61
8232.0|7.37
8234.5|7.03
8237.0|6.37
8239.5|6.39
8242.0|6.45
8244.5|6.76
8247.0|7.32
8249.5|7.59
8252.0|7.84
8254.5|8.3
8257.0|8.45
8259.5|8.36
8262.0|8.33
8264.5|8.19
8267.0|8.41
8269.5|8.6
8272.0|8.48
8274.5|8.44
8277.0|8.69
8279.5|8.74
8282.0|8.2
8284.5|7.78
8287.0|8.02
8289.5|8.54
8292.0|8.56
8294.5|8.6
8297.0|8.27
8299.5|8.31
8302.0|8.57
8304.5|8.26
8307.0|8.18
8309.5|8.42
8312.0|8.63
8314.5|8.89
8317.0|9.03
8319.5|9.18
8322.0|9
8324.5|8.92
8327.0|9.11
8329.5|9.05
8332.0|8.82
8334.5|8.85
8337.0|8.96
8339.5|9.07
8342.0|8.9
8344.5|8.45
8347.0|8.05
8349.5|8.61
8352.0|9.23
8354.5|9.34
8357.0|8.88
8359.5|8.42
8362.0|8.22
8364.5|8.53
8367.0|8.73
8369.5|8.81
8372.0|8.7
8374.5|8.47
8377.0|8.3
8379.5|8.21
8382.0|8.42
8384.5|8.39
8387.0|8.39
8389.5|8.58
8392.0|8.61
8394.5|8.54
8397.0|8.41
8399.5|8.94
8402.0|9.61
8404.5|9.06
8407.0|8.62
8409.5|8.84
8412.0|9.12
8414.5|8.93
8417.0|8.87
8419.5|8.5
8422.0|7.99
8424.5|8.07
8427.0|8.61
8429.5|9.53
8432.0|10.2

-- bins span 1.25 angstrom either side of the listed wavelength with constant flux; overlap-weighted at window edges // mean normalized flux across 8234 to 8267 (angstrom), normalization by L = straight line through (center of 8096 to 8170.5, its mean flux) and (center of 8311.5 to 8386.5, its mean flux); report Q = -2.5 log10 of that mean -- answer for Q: 0.159 mag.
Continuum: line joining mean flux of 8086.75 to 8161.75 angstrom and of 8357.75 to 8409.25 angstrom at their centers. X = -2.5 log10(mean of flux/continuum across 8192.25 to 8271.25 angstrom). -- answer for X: 0.09 mag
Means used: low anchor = 8.73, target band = 7.99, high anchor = 8.61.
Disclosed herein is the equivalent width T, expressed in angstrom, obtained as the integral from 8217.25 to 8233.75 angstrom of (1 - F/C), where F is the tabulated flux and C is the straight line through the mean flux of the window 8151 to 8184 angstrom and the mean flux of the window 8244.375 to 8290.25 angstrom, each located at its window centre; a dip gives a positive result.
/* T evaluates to 0.8 angstrom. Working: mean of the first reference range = 8.61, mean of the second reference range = 8.19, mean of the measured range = 7.95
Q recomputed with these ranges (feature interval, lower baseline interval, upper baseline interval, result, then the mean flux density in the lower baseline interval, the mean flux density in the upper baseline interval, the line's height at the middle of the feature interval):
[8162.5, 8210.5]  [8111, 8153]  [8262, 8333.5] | 0.028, 8.71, 8.56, 8.67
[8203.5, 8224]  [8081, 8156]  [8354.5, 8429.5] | 0.022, 8.65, 8.64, 8.65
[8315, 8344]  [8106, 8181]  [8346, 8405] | -0.040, 8.67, 8.64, 8.65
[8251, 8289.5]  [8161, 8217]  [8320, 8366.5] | 0.040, 8.46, 8.81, 8.64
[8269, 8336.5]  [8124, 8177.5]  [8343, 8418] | 0.009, 8.67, 8.68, 8.67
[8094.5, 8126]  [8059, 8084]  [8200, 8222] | -0.040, 8.41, 8.49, 8.43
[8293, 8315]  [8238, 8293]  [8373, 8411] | -0.032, 8.01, 8.63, 8.2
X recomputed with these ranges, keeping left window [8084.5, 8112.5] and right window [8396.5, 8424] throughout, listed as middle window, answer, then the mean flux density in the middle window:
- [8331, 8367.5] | 0.00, 8.74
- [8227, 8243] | 0.24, 6.97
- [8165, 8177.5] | 0.02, 8.53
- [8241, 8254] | 0.20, 7.27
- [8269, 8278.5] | 0.02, 8.55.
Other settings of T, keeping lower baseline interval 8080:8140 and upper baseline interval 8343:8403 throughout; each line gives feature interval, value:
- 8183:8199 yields 0.5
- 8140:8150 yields -0.5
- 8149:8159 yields -0.5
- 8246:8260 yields 1.0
